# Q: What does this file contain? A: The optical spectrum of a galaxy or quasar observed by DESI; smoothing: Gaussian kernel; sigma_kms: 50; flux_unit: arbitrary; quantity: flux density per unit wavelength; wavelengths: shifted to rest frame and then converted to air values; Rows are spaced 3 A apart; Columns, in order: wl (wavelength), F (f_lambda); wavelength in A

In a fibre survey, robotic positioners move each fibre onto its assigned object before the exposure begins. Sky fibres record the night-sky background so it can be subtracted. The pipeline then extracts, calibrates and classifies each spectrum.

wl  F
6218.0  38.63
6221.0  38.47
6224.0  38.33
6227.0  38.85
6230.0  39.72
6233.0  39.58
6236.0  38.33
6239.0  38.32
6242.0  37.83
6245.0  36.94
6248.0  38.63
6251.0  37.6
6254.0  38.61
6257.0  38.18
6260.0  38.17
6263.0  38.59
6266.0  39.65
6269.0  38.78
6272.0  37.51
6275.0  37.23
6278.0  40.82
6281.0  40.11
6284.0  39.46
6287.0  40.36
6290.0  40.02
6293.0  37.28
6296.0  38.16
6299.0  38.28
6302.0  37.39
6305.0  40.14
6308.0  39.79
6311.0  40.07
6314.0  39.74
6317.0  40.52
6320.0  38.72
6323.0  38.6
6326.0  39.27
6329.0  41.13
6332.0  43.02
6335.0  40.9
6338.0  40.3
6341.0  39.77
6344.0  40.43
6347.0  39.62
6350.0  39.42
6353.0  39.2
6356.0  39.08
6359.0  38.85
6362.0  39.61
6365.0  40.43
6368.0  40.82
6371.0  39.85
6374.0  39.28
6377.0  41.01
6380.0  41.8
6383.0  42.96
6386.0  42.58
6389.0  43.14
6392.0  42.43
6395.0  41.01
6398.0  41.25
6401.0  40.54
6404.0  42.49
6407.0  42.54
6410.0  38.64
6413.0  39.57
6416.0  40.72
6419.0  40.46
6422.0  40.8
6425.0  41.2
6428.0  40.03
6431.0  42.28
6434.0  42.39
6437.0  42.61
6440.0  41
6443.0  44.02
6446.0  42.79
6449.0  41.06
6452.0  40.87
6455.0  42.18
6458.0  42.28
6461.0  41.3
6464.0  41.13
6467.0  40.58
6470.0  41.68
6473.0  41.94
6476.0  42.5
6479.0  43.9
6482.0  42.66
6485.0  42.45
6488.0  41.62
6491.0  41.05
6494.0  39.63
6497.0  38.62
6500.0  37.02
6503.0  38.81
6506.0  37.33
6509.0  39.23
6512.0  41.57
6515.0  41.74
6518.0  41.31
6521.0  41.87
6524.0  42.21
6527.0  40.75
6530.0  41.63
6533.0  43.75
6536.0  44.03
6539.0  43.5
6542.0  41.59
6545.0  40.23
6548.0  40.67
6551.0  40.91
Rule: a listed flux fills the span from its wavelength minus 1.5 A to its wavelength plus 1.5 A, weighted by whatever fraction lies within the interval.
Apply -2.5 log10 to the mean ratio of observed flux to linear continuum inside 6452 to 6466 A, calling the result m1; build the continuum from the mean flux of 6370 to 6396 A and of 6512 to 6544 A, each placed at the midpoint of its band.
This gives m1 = 0.01 mag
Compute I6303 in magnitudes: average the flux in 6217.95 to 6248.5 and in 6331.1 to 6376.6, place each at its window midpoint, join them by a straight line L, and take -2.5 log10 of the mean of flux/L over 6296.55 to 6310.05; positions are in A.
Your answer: 0.01 mag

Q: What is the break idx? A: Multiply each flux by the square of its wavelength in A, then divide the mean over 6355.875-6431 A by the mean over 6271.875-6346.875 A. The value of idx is 1.1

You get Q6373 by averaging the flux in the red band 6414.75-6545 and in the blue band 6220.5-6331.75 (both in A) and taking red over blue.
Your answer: 1.1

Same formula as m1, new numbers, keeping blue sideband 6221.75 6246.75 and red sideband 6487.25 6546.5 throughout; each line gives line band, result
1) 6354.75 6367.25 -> 0.00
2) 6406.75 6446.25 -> -0.03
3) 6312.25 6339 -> -0.03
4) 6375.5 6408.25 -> -0.06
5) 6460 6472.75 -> -0.02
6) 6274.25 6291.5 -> -0.02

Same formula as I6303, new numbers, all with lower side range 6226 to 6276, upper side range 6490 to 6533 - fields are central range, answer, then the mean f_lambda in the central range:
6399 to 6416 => -0.03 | 40.8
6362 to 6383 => -0.04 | 40.6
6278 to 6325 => -0.01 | 39.3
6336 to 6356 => -0.02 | 39.8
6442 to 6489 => -0.05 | 42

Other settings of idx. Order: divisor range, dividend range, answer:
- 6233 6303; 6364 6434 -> 1.11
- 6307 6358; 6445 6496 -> 1.09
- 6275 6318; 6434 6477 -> 1.12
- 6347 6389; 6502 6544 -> 1.07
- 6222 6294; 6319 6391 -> 1.08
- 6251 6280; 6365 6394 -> 1.11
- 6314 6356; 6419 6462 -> 1.08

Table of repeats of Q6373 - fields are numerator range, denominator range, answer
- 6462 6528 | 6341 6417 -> 1.01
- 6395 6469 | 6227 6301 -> 1.07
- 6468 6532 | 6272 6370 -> 1.03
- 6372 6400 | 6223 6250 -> 1.08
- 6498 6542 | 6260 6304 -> 1.06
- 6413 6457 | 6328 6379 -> 1.03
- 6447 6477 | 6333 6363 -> 1.04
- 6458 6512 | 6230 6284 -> 1.06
